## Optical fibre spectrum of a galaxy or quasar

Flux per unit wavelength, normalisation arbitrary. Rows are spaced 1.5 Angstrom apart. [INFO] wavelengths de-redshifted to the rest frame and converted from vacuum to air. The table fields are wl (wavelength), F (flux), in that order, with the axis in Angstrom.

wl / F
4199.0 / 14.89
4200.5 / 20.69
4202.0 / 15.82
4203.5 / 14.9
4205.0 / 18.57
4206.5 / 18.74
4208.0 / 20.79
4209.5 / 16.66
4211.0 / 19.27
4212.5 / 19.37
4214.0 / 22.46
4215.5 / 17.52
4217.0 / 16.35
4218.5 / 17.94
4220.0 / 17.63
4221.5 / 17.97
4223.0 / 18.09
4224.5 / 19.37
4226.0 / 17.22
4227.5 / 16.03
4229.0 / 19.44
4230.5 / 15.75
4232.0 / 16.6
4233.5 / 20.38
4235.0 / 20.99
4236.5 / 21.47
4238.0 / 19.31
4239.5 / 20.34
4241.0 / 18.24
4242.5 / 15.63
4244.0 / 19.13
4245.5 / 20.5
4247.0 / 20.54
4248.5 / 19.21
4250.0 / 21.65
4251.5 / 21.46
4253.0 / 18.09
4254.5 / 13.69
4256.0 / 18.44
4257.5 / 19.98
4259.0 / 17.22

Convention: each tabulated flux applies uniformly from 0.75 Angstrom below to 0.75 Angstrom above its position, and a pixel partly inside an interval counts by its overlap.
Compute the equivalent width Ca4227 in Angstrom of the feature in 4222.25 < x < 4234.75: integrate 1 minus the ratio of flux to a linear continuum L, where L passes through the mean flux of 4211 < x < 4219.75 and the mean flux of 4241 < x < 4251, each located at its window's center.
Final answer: 0.7 Angstrom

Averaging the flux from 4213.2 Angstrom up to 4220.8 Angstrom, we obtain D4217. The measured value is 18.4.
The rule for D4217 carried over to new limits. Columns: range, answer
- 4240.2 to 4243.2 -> 17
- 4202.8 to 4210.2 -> 18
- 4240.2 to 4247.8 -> 18.8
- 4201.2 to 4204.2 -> 15.5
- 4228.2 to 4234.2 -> 18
